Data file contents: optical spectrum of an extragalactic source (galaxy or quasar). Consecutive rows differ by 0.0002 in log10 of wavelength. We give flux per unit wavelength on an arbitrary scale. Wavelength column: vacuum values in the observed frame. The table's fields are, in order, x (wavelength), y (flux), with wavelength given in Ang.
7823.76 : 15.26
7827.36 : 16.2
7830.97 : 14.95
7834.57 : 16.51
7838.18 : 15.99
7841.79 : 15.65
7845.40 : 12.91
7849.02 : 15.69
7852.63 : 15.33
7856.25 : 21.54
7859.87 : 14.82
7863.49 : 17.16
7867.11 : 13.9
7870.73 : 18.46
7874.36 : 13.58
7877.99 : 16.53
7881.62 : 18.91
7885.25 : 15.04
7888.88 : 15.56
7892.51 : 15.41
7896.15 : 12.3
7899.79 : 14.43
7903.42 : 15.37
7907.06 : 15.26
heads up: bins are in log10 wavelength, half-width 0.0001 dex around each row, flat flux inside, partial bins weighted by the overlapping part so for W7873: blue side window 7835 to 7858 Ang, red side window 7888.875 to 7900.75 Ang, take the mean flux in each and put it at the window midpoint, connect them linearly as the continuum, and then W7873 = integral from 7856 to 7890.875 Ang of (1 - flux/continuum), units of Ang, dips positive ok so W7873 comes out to -2.8 Ang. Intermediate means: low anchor 16.2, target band 16.3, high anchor 14.2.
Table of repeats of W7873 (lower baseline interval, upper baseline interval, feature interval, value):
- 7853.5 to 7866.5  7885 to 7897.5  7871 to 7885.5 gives -0.6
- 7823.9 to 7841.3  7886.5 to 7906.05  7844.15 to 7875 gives -1.5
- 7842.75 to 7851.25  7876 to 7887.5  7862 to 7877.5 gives 0.1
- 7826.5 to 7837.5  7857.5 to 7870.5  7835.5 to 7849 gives 0.7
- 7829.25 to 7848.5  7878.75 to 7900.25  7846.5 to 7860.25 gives -1.4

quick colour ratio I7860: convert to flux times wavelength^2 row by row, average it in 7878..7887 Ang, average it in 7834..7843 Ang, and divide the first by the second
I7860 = 1.1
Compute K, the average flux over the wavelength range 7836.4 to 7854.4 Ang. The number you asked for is 15.1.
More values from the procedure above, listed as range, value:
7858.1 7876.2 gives 15.6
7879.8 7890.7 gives 16.5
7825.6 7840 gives 15.9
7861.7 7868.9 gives 15.5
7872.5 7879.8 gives 15.1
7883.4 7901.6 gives 14.6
